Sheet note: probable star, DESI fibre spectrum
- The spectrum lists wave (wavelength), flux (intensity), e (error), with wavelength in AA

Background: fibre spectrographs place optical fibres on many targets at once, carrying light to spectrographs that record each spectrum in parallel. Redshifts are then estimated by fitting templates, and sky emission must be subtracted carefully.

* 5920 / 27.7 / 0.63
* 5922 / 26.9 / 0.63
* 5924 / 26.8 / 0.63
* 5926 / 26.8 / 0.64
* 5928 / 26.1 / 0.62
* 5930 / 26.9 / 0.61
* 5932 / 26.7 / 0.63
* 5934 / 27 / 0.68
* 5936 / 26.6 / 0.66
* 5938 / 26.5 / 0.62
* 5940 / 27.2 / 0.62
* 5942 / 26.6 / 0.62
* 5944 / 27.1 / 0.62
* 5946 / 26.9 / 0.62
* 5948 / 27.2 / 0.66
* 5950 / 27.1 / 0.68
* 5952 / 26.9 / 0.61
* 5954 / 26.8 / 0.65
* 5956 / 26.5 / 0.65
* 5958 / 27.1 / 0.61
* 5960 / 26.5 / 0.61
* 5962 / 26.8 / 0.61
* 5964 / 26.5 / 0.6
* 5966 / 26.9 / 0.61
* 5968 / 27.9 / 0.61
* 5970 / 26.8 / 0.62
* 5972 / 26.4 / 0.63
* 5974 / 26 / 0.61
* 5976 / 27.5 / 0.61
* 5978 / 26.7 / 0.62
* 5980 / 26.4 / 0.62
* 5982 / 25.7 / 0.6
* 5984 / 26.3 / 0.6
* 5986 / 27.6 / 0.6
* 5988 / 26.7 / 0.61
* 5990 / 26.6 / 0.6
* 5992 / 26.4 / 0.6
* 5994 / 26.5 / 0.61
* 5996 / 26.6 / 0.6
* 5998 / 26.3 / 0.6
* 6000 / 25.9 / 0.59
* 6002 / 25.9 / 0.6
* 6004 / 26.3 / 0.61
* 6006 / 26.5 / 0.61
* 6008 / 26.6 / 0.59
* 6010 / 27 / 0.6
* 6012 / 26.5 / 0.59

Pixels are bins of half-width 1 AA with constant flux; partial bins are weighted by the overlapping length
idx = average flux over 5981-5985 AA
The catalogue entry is 26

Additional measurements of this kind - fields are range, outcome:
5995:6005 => 26.2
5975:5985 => 26.5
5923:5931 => 26.6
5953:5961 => 26.7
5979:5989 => 26.5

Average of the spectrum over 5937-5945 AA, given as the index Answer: 26.9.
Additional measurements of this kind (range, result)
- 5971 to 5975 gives 26.2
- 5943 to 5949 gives 27.1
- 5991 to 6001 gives 26.3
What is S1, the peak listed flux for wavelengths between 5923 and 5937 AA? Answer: 27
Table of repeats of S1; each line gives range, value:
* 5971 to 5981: 27.5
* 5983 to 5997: 27.6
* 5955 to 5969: 27.9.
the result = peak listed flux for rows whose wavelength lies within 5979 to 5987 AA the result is 27.6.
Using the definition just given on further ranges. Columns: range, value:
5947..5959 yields 27.2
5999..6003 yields 25.9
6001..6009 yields 26.6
